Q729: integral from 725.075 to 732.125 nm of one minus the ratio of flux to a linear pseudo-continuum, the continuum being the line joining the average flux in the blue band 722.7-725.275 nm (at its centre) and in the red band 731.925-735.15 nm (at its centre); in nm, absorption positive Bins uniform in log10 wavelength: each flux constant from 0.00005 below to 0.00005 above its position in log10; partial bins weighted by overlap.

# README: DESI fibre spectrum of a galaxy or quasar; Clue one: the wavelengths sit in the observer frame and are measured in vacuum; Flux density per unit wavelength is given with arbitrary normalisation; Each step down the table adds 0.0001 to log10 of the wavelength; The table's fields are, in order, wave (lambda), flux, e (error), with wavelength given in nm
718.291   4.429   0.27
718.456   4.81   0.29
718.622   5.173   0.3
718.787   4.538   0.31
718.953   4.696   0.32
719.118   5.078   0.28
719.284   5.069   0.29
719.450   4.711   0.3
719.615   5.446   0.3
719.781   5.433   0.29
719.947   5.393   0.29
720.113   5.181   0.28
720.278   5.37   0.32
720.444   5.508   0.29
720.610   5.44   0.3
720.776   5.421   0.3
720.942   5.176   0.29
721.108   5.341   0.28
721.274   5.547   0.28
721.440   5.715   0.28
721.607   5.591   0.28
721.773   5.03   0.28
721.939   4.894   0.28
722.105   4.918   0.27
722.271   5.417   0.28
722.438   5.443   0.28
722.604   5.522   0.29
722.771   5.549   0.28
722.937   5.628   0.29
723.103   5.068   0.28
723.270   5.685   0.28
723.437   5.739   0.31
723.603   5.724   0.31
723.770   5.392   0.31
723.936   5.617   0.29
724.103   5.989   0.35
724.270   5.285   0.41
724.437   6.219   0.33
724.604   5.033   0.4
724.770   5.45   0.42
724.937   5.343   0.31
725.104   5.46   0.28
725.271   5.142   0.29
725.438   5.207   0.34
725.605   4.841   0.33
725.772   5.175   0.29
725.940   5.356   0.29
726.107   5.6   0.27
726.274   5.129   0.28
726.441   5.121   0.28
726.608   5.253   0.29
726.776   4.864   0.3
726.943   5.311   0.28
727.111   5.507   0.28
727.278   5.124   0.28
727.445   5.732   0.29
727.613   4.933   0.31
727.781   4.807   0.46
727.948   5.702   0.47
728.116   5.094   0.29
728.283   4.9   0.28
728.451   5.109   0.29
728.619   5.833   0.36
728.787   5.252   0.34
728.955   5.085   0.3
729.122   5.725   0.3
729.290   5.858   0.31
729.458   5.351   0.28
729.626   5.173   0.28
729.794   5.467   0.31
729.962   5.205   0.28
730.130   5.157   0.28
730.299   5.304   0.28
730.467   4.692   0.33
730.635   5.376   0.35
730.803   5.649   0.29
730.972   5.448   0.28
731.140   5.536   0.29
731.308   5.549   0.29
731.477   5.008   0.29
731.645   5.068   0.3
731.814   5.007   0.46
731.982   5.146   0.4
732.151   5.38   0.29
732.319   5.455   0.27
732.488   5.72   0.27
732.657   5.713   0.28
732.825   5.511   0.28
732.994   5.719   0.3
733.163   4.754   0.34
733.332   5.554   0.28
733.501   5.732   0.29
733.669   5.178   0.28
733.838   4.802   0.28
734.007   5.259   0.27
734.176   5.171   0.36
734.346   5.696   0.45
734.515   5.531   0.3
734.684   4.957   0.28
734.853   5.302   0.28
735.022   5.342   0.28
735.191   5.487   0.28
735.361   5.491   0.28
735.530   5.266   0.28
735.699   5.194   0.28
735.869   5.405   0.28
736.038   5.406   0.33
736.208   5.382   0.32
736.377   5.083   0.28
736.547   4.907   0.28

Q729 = 0.24 nm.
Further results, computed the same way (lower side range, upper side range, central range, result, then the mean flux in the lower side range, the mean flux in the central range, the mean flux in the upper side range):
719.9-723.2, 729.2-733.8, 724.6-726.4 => 0.03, 5.36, 5.26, 5.35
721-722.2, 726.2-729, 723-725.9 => -0.10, 5.29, 5.43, 5.22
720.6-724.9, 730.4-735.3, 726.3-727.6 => 0.04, 5.45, 5.25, 5.34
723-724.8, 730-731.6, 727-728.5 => 0.06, 5.57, 5.22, 5.29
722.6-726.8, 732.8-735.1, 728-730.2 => 0.01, 5.4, 5.33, 5.32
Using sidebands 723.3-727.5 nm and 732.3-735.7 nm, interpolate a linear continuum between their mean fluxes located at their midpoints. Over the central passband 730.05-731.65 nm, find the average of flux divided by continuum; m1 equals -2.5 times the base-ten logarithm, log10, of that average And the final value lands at 0.02 mag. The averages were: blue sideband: 5.39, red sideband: 5.38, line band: 5.29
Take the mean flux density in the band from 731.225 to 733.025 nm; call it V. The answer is 5.38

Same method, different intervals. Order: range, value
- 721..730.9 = 5.35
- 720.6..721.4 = 5.4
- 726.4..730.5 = 5.27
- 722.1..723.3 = 5.42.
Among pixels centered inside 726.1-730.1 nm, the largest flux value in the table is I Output 5.858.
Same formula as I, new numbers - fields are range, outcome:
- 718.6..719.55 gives 5.173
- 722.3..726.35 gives 6.219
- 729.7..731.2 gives 5.649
